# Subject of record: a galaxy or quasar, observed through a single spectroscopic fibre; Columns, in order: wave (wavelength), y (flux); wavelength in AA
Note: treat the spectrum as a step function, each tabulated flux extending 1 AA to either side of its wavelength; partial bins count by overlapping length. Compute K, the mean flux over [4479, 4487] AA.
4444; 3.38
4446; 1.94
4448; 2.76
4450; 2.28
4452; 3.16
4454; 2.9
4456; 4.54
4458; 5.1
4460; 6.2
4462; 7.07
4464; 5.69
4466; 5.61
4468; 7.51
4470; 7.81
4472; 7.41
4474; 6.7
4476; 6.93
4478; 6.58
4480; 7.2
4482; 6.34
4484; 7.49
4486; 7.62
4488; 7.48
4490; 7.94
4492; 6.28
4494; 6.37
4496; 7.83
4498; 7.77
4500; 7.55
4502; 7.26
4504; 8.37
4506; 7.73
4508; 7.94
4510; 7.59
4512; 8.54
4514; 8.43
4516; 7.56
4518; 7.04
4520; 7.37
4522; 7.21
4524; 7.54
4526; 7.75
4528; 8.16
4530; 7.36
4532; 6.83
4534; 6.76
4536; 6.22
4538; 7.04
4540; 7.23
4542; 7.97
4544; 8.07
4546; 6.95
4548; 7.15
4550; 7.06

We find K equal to 7.16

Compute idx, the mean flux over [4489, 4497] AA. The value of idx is 7.11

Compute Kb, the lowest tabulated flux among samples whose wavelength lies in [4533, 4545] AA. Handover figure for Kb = 6.22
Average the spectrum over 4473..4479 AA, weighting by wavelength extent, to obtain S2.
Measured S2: 6.74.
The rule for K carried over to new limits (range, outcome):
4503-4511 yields 7.91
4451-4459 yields 3.93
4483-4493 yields 7.36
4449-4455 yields 2.78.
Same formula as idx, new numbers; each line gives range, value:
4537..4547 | 7.45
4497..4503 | 7.53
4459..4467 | 6.14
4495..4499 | 7.8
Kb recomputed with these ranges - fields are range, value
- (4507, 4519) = 7.04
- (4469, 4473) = 7.41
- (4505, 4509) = 7.73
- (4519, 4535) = 6.76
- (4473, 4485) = 6.34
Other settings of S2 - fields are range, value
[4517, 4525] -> 7.29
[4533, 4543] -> 7.04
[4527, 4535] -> 7.28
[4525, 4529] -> 7.96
